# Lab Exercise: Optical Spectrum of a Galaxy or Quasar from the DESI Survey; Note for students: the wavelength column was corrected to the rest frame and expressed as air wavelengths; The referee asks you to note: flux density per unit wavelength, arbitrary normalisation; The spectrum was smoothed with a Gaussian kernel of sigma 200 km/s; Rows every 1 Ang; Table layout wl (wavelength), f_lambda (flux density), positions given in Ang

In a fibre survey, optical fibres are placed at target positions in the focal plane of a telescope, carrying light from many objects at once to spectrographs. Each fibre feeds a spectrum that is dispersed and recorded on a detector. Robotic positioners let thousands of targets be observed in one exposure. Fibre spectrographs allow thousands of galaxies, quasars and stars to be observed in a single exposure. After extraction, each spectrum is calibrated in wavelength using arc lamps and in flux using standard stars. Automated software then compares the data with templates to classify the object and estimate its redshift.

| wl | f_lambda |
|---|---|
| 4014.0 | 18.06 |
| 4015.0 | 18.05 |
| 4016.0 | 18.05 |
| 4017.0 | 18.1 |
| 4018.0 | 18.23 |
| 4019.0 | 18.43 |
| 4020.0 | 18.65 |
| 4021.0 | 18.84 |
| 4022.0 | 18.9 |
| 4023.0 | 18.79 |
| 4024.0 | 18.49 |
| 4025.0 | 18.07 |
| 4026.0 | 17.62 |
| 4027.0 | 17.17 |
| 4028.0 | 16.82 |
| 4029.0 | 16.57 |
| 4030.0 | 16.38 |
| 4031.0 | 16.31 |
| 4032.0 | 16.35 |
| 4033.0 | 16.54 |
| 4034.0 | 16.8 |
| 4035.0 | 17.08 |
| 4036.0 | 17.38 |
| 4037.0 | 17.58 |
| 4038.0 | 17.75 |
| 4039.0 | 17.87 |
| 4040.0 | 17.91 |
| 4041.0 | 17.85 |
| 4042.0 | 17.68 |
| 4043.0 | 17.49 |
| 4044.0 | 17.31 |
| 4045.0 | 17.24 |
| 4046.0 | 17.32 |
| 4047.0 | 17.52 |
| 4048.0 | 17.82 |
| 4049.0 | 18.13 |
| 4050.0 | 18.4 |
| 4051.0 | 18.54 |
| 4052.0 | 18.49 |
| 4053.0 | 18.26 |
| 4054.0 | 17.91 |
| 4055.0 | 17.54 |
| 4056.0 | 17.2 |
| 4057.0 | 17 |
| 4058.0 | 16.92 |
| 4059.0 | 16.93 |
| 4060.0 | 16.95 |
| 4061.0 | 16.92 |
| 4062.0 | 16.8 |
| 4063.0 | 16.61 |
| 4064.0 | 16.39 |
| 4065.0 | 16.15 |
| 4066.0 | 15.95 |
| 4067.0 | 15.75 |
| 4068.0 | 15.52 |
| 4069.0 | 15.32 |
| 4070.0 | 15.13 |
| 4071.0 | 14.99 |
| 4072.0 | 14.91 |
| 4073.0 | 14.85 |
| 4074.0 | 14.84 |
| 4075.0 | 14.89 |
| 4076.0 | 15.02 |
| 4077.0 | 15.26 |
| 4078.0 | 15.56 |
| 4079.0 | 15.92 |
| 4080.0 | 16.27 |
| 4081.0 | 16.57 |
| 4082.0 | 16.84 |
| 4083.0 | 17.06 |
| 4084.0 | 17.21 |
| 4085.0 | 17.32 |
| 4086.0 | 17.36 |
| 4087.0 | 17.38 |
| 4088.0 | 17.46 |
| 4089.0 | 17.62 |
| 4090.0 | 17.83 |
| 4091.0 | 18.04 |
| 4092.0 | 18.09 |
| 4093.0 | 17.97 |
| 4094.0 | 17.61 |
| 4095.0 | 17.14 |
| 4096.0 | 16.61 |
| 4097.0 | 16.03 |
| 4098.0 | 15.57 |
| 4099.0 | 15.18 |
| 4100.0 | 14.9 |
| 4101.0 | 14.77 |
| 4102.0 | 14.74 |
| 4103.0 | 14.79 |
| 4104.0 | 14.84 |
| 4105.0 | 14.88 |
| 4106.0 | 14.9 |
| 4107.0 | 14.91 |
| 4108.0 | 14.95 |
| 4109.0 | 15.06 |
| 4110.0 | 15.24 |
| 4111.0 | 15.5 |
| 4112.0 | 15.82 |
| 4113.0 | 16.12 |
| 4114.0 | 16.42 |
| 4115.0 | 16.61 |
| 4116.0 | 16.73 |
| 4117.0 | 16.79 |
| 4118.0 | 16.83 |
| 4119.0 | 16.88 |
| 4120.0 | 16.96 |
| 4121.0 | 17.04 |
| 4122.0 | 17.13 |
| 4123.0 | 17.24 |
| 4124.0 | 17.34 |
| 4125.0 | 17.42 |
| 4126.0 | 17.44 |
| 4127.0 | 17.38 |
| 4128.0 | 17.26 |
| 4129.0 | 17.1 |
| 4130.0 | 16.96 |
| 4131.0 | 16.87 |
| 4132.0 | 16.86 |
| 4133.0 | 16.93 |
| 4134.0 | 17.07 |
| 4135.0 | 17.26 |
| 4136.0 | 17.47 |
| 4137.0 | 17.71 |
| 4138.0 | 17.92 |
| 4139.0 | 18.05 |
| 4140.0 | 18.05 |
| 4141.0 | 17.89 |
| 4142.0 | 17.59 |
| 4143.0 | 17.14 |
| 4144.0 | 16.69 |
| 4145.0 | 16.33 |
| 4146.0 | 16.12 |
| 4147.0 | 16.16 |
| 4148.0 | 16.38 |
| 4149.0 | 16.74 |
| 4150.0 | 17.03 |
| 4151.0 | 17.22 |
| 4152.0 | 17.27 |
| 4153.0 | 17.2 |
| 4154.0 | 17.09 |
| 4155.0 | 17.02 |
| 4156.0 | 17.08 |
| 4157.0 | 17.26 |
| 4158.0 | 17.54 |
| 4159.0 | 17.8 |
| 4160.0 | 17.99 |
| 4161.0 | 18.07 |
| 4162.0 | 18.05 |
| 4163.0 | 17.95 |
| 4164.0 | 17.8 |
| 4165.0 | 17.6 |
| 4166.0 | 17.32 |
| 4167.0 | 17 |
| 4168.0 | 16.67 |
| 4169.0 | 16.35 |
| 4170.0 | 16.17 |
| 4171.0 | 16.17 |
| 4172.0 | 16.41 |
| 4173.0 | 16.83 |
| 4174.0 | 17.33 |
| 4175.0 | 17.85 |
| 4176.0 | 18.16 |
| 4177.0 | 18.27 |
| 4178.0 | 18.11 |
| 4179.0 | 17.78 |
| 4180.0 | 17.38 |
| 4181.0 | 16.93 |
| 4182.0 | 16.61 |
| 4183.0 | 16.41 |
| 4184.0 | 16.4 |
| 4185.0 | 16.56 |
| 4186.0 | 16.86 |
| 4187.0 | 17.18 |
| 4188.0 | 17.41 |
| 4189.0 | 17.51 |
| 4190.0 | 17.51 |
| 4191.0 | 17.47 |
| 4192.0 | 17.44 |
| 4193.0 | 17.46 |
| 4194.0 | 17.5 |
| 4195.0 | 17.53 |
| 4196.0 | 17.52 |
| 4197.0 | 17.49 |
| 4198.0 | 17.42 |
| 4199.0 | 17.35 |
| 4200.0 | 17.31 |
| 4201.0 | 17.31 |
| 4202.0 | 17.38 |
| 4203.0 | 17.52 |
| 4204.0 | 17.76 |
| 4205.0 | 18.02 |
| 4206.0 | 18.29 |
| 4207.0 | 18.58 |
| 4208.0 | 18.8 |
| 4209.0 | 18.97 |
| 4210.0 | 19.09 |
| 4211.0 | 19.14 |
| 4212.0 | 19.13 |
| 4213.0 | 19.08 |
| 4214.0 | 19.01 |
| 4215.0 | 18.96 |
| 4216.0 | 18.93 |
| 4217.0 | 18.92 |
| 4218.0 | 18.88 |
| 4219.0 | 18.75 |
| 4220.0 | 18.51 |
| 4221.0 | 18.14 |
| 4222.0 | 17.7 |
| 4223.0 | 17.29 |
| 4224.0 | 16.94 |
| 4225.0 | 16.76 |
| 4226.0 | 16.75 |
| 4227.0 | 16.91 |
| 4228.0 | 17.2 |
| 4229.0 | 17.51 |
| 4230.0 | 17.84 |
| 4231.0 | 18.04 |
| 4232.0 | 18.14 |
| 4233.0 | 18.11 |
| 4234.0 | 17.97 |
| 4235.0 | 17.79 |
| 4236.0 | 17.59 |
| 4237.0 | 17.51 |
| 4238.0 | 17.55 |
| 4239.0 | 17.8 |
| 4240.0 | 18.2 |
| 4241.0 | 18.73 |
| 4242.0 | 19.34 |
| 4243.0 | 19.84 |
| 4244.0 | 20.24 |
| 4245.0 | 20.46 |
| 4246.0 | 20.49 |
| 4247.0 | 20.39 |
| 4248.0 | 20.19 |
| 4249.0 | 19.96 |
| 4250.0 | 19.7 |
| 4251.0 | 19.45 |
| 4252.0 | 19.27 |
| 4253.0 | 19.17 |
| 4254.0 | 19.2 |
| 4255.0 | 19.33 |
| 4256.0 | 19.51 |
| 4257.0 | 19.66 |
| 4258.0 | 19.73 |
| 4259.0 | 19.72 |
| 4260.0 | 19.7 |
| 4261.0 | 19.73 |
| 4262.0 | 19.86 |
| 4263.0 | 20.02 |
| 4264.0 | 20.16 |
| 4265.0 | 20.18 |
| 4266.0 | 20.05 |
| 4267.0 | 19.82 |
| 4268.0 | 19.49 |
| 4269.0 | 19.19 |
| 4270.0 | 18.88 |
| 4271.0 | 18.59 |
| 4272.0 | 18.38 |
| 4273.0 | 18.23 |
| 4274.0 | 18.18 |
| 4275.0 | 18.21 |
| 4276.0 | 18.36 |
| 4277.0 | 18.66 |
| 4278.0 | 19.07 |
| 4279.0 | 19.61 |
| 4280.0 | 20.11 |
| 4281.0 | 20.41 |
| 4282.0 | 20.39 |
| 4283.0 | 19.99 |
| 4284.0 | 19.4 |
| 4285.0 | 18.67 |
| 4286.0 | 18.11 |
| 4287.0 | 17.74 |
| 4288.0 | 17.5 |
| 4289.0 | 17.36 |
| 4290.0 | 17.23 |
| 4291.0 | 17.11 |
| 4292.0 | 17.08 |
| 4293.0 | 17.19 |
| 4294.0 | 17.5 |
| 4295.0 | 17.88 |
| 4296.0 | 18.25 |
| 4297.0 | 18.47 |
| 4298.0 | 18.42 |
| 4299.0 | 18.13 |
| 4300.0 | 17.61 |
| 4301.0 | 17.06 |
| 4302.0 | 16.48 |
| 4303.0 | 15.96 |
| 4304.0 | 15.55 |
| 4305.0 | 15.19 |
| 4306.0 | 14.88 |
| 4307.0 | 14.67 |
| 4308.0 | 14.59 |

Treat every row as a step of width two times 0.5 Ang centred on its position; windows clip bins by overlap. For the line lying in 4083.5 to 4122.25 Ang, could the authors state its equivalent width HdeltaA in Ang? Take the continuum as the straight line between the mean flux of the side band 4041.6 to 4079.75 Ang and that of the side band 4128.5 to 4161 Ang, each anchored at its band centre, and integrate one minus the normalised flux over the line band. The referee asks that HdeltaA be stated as 1.3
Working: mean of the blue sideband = 16.6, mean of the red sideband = 17.2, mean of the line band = 16.3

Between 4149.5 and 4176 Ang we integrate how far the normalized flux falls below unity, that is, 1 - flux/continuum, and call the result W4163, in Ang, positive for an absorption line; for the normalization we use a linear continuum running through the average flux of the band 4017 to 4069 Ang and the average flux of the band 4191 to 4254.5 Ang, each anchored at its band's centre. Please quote 1.14 Ang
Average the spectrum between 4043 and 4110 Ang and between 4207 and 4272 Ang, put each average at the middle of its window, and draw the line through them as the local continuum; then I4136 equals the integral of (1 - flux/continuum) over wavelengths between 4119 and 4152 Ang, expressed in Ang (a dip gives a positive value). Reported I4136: 0.3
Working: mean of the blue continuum 16.5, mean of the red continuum 18.9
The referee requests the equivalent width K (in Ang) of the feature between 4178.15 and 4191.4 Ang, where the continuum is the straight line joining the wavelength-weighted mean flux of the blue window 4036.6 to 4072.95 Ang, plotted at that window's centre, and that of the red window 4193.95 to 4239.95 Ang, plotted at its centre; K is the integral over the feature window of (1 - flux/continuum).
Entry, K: 0.5 Ang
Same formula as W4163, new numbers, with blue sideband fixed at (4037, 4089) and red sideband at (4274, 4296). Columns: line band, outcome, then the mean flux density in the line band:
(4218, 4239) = 0.40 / 17.7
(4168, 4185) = 0.58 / 17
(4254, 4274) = -1.26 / 19.4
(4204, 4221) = -0.81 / 18.8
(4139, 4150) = 0.28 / 17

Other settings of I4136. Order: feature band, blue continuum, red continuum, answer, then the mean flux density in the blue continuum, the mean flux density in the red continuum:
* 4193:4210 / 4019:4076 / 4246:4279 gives 0.8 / 17.1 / 19.4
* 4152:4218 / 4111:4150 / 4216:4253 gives 0.6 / 17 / 18.5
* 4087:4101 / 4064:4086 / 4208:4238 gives -0.6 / 15.8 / 18.1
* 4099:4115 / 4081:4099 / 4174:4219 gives 1.9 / 17.2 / 17.8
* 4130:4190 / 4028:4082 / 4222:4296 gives 1.9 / 16.7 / 18.7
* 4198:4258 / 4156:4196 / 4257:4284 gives -0.2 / 17.3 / 19.4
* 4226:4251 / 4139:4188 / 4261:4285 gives 0.1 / 17.2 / 19.4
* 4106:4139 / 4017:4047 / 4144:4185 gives 1.1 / 17.6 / 17.1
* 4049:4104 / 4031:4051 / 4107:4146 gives 2.3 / 17.5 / 16.9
